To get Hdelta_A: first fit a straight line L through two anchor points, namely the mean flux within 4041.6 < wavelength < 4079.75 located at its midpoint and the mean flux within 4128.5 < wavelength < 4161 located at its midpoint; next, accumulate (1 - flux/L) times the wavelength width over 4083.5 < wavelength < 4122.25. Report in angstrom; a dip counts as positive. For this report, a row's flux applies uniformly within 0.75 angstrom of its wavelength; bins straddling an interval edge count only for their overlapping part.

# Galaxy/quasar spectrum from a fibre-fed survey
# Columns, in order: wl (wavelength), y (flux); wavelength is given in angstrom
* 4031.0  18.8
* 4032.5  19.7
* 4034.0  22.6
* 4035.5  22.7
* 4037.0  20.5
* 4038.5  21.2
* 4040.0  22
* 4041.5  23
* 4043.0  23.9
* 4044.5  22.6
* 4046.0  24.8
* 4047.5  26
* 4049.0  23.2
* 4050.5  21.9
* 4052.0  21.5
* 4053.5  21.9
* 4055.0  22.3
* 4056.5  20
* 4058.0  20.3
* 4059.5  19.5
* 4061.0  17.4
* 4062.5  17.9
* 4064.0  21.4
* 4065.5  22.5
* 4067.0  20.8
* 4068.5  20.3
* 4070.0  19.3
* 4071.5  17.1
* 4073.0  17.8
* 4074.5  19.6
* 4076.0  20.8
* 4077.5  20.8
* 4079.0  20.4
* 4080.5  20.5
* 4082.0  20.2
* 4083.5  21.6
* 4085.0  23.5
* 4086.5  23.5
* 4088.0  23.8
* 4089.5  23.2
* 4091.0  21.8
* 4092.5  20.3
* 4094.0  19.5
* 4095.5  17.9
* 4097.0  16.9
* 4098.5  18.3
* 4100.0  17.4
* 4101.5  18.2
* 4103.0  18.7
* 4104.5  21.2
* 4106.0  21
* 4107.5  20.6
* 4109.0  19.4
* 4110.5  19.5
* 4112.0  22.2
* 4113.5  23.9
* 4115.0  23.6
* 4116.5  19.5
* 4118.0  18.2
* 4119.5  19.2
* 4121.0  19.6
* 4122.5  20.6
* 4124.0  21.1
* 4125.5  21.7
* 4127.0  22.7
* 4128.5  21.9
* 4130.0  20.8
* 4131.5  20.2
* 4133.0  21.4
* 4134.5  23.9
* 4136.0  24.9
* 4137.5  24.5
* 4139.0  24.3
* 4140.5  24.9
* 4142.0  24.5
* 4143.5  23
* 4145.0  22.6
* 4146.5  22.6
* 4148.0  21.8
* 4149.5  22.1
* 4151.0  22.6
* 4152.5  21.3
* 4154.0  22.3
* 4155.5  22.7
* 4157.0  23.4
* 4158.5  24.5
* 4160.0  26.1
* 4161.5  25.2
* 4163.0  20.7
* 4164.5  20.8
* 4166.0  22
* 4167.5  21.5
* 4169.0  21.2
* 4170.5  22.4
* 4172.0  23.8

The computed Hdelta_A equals 2.7 angstrom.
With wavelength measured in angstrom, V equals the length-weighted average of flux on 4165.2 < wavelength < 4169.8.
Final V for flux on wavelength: 21.6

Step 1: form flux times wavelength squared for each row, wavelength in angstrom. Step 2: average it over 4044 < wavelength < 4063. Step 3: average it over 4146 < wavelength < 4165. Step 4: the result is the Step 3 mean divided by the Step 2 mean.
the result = 1.1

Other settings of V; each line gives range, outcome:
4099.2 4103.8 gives 18.1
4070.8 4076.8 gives 18.9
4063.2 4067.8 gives 21.5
